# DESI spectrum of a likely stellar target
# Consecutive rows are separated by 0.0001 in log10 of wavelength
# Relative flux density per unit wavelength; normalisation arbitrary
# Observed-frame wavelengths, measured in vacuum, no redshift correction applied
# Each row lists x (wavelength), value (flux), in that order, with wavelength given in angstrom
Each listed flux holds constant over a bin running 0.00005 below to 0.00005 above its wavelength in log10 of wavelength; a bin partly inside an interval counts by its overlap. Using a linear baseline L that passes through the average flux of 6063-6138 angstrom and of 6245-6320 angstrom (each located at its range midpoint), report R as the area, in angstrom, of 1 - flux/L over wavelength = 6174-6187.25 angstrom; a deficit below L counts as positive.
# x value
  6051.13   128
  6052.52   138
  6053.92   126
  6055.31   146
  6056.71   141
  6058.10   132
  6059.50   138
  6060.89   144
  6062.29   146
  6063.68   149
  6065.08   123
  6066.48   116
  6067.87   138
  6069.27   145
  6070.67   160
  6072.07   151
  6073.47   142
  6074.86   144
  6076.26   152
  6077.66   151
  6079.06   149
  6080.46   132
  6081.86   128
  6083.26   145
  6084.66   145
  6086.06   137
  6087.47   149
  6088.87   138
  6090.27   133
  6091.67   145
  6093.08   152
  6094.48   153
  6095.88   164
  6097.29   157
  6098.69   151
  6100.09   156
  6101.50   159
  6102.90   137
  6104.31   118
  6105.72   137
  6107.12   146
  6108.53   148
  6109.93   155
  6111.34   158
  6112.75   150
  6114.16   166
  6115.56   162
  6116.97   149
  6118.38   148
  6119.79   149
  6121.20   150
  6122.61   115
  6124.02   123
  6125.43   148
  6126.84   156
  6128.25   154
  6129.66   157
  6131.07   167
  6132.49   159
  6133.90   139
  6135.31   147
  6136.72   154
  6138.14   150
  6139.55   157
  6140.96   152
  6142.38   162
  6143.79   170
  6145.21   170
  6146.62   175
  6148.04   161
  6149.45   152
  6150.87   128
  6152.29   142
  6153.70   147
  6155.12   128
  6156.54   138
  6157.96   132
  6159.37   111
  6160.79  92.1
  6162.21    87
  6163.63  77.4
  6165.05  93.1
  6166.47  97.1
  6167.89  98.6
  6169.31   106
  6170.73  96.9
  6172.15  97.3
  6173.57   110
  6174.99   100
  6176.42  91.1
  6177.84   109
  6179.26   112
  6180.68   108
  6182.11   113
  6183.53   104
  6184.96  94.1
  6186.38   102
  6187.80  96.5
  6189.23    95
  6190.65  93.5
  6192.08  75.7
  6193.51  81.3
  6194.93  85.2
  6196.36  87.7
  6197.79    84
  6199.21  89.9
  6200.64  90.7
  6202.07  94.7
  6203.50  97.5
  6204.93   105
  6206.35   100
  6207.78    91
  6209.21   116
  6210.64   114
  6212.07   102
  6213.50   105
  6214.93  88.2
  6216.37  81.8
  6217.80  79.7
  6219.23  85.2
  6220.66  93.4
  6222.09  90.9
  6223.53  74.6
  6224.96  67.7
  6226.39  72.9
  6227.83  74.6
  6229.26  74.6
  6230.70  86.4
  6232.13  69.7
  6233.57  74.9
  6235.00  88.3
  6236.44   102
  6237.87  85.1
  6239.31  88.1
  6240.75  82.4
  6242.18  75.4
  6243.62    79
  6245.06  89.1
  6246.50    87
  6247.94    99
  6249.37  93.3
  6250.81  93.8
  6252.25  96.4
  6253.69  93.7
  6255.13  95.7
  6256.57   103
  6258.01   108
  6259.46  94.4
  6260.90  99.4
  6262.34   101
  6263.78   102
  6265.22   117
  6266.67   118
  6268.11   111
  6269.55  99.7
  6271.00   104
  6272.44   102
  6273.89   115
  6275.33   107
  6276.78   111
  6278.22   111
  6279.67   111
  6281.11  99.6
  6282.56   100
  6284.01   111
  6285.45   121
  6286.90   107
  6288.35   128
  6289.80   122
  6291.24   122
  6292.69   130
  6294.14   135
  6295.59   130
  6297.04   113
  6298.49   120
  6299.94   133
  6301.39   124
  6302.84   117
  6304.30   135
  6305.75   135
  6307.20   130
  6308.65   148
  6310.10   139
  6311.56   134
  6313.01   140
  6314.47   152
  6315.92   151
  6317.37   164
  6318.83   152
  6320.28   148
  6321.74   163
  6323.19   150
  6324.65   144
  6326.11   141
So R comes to 2.9 angstrom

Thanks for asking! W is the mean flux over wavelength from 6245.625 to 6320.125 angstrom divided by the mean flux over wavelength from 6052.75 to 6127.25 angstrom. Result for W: 0.8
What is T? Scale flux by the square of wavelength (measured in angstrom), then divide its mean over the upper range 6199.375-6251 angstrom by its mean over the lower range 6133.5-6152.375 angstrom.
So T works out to 0.6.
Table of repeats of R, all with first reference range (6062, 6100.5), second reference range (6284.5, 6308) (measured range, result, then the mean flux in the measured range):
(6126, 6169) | 0.20 angstrom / 138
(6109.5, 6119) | -0.93 angstrom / 155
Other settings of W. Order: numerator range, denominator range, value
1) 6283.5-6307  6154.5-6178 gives 1.20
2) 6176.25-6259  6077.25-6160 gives 0.62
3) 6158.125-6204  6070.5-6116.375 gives 0.65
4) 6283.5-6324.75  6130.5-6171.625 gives 1.00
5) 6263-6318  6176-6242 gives 1.34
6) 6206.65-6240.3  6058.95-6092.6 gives 0.62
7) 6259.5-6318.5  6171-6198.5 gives 1.25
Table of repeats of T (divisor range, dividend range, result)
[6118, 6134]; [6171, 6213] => 0.68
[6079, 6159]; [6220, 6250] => 0.58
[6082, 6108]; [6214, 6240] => 0.59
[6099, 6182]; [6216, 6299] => 0.76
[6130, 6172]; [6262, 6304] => 0.90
